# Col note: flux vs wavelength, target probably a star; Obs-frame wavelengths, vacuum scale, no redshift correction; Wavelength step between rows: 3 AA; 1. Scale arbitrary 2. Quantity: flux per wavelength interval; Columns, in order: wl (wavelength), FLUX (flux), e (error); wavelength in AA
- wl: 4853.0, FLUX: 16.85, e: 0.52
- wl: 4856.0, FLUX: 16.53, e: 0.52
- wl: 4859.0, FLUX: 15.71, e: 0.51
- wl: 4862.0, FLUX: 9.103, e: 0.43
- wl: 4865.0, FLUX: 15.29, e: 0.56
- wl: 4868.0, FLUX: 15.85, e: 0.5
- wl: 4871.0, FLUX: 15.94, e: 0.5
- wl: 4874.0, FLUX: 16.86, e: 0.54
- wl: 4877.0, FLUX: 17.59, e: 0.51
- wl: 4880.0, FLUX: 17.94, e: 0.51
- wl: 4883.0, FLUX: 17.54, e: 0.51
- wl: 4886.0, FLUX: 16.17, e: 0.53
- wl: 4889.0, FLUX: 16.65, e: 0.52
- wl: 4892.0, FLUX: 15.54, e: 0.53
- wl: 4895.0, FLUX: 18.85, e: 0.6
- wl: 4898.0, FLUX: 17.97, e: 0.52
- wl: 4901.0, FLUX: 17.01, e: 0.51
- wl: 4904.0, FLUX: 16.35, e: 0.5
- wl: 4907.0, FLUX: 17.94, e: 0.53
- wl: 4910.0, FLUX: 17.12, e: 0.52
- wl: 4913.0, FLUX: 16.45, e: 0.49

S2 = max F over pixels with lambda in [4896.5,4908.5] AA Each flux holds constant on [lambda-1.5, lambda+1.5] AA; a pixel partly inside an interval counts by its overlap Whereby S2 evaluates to 17.97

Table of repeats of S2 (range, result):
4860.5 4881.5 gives 17.94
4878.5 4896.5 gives 18.85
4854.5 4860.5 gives 16.53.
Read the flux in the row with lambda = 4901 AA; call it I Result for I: 17.01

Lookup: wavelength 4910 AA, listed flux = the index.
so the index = 17.12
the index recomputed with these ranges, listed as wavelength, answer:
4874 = 16.86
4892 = 15.54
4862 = 9.103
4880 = 17.94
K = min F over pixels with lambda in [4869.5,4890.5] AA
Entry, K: 15.94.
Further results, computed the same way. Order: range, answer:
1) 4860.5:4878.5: 9.103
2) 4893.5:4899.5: 17.97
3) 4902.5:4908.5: 16.35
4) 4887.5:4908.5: 15.54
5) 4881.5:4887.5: 16.17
